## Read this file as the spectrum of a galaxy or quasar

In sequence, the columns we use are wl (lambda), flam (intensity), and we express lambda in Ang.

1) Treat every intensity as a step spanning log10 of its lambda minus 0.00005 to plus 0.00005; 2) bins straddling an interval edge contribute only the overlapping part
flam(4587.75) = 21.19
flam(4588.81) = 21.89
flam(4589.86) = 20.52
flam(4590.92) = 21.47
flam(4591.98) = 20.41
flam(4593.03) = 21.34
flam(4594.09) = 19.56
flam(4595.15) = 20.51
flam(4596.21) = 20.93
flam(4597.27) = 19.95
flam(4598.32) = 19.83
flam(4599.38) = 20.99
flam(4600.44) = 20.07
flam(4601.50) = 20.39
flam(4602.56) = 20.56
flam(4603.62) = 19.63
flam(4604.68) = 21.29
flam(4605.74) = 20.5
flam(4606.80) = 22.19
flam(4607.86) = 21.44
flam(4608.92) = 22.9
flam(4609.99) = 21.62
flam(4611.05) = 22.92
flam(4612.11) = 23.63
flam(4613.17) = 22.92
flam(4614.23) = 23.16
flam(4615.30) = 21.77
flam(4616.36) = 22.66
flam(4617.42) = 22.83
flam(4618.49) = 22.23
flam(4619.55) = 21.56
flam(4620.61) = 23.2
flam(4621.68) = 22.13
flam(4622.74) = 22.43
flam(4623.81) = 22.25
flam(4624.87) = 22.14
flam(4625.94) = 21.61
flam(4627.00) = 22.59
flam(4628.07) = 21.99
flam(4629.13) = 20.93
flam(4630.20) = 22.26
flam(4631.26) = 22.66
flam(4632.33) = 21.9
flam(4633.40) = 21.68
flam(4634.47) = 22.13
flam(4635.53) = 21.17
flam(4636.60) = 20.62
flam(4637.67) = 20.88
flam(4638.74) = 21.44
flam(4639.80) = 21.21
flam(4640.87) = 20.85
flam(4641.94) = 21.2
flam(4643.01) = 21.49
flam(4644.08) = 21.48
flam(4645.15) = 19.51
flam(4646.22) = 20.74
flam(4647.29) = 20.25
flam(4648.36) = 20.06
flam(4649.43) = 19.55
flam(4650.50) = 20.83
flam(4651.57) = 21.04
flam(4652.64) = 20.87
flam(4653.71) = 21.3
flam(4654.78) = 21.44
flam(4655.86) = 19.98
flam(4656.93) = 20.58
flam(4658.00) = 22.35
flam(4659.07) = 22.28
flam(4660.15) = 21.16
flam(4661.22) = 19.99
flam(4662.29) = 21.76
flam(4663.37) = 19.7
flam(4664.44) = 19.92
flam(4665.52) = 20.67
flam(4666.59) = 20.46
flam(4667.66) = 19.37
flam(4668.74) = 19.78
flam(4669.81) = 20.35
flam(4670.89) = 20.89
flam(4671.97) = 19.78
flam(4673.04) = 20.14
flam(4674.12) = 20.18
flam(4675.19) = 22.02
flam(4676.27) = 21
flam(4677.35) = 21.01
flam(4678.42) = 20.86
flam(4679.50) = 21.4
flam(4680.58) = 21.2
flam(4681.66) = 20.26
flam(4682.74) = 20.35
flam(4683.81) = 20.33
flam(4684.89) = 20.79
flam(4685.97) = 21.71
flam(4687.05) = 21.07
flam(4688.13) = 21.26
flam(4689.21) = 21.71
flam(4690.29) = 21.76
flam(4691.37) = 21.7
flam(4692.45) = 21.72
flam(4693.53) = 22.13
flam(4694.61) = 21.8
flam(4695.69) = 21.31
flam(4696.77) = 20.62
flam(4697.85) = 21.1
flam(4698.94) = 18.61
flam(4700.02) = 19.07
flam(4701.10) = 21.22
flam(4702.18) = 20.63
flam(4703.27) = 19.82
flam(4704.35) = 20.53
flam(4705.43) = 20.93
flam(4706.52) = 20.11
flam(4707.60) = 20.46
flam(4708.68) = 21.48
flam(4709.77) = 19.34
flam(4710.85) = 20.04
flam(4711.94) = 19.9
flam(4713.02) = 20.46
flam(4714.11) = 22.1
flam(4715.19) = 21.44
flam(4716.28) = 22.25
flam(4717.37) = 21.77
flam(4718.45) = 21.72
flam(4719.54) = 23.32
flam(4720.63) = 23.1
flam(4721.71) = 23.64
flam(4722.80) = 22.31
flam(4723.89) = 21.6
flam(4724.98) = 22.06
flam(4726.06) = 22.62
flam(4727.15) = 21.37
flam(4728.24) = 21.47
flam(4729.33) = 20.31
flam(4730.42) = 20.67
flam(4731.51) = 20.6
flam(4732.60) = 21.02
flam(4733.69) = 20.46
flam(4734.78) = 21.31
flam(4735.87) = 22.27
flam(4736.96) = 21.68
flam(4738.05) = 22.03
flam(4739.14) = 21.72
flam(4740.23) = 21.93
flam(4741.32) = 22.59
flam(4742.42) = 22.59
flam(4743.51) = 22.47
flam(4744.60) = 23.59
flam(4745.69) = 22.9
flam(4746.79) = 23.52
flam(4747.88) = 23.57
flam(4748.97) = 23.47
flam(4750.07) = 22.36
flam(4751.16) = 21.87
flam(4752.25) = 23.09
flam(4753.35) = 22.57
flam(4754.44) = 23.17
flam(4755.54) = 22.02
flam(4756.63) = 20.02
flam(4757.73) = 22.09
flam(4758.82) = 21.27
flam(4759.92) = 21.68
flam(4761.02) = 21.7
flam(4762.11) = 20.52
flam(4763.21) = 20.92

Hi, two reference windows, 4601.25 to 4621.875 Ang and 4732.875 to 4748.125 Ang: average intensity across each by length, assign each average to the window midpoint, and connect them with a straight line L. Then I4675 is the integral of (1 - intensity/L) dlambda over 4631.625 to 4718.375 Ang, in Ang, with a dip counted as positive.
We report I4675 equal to 4.99 Ang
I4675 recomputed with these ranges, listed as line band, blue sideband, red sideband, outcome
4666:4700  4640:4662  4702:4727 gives 0.47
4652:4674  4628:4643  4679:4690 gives 0.61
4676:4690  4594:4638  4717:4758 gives 0.58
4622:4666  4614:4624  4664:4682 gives 0.70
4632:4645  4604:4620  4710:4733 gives 0.46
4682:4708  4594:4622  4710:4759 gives 1.15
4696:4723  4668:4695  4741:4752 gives 0.98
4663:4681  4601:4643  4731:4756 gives 1.23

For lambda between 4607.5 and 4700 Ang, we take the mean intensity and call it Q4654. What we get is 21.3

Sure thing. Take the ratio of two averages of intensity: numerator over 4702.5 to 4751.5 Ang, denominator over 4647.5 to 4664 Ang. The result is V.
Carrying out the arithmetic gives 1.0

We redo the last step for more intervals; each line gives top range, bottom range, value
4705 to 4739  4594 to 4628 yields 0.99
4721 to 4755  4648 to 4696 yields 1.06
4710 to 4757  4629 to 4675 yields 1.05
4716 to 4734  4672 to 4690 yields 1.04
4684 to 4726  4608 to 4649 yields 0.97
